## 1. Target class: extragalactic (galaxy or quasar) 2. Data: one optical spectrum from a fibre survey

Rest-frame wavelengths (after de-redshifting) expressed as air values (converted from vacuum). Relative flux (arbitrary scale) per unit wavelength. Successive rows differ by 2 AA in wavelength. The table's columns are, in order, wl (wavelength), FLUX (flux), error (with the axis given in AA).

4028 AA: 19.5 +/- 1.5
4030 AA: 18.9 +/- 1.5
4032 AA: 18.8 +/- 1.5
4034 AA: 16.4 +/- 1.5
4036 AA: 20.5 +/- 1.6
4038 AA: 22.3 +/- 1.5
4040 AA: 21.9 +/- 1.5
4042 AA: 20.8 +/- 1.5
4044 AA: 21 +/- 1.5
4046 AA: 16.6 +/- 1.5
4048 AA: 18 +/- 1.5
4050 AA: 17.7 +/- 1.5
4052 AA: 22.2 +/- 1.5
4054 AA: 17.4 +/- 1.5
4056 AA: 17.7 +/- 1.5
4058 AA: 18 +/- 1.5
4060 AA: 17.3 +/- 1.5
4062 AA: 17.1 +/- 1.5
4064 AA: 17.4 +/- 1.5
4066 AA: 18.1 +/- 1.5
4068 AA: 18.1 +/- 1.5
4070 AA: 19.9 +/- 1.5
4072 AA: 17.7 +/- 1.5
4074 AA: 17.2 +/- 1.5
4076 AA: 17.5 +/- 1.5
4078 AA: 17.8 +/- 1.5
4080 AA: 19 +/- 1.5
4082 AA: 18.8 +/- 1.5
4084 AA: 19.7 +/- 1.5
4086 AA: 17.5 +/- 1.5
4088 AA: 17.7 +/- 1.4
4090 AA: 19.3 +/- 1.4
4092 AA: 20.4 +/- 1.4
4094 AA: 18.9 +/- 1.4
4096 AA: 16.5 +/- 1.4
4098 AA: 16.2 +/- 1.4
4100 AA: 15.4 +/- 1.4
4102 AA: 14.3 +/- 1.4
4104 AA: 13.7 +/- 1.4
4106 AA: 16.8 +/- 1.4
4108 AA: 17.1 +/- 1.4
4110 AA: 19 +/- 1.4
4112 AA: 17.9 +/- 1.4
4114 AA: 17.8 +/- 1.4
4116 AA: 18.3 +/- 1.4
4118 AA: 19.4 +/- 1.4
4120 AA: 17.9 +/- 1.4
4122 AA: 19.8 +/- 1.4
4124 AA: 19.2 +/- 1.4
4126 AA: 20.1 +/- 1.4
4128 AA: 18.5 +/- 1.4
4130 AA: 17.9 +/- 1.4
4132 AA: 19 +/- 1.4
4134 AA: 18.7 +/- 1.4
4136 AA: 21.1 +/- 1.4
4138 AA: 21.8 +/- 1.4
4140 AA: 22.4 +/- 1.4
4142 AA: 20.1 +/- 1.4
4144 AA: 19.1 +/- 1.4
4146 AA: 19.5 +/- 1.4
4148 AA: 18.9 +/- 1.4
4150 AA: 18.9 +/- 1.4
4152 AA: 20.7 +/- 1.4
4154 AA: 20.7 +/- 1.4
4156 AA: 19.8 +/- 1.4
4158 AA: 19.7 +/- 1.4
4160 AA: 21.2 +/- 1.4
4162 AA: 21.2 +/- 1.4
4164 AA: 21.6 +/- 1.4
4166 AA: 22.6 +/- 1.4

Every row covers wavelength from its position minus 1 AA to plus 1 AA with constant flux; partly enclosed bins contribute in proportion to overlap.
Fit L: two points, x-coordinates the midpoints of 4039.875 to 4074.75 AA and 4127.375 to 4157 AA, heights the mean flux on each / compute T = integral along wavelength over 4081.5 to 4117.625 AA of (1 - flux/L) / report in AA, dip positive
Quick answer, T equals 3.0 AA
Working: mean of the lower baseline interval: 18.5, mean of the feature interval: 17.5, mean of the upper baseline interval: 19.8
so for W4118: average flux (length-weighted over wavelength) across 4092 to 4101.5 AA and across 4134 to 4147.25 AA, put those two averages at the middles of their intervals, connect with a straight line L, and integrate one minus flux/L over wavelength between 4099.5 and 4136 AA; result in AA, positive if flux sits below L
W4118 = 1.5 AA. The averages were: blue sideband 17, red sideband 20.5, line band 17.9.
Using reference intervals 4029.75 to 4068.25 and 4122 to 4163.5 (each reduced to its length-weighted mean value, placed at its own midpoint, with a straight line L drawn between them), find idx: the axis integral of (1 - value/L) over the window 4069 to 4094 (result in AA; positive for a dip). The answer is 0.9 AA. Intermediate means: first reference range 18.8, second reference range 19.9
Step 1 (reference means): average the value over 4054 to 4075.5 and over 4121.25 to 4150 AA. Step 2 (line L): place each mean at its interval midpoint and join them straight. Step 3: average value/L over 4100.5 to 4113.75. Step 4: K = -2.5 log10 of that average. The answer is 0.15 mag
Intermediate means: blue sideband 17.8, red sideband 19.7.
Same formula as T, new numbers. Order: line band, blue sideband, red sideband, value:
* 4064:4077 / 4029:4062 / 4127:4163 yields 0.83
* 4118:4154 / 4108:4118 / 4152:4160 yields -0.58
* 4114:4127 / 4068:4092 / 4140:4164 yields 0.26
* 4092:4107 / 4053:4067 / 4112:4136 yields 1.70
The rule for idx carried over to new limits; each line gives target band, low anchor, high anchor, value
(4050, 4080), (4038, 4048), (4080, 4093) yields 2.1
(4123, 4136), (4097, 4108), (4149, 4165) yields -0.8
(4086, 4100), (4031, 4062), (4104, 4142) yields 0.8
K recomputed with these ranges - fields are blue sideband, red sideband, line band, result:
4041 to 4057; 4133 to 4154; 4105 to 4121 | 0.10 mag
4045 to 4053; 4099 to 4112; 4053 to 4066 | 0.04 mag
